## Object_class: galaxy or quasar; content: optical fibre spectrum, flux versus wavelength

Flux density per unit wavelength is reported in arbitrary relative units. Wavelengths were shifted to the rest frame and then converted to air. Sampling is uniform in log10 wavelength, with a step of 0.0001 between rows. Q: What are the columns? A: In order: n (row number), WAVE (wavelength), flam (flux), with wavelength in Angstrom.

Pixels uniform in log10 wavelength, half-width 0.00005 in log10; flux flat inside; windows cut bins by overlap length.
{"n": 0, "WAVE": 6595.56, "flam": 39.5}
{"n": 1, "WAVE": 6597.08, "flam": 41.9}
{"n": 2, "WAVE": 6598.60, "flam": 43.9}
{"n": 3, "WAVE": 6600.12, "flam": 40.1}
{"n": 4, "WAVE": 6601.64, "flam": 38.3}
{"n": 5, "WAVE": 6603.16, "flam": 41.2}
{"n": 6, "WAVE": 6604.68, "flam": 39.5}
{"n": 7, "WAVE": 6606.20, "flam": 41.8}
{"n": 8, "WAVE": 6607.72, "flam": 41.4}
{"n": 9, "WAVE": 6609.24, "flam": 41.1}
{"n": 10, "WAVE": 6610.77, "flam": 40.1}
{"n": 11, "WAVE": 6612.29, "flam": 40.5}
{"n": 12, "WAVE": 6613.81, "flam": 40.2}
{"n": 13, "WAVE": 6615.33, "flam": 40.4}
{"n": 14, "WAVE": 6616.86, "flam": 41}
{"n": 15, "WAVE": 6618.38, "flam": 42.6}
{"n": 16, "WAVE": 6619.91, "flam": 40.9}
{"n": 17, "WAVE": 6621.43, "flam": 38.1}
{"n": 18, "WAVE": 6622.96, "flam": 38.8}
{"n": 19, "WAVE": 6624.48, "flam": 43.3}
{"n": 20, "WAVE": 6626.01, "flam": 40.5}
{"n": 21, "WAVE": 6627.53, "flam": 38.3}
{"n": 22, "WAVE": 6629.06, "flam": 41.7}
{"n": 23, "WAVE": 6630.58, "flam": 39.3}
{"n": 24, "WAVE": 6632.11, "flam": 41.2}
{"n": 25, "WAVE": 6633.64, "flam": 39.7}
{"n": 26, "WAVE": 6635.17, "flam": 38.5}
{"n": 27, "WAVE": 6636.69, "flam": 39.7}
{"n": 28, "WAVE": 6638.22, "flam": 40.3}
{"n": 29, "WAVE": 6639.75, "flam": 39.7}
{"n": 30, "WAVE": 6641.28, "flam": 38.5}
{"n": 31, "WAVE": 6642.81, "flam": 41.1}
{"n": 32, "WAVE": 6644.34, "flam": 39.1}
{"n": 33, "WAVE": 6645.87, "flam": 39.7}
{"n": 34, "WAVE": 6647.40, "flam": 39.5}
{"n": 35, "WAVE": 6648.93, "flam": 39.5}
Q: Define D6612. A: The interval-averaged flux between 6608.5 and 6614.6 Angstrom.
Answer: 40.5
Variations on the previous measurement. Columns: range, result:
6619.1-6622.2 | 39.5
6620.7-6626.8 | 40.2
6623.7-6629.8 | 41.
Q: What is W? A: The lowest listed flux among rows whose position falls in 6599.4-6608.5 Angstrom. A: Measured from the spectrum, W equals 38.3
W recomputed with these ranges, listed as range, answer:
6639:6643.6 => 38.5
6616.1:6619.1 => 41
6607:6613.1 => 40.1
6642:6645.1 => 39.1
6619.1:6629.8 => 38.1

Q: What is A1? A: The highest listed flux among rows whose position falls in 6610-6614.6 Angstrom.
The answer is 40.5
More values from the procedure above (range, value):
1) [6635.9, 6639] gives 40.3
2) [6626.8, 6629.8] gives 41.7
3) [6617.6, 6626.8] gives 43.3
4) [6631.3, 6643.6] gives 41.2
